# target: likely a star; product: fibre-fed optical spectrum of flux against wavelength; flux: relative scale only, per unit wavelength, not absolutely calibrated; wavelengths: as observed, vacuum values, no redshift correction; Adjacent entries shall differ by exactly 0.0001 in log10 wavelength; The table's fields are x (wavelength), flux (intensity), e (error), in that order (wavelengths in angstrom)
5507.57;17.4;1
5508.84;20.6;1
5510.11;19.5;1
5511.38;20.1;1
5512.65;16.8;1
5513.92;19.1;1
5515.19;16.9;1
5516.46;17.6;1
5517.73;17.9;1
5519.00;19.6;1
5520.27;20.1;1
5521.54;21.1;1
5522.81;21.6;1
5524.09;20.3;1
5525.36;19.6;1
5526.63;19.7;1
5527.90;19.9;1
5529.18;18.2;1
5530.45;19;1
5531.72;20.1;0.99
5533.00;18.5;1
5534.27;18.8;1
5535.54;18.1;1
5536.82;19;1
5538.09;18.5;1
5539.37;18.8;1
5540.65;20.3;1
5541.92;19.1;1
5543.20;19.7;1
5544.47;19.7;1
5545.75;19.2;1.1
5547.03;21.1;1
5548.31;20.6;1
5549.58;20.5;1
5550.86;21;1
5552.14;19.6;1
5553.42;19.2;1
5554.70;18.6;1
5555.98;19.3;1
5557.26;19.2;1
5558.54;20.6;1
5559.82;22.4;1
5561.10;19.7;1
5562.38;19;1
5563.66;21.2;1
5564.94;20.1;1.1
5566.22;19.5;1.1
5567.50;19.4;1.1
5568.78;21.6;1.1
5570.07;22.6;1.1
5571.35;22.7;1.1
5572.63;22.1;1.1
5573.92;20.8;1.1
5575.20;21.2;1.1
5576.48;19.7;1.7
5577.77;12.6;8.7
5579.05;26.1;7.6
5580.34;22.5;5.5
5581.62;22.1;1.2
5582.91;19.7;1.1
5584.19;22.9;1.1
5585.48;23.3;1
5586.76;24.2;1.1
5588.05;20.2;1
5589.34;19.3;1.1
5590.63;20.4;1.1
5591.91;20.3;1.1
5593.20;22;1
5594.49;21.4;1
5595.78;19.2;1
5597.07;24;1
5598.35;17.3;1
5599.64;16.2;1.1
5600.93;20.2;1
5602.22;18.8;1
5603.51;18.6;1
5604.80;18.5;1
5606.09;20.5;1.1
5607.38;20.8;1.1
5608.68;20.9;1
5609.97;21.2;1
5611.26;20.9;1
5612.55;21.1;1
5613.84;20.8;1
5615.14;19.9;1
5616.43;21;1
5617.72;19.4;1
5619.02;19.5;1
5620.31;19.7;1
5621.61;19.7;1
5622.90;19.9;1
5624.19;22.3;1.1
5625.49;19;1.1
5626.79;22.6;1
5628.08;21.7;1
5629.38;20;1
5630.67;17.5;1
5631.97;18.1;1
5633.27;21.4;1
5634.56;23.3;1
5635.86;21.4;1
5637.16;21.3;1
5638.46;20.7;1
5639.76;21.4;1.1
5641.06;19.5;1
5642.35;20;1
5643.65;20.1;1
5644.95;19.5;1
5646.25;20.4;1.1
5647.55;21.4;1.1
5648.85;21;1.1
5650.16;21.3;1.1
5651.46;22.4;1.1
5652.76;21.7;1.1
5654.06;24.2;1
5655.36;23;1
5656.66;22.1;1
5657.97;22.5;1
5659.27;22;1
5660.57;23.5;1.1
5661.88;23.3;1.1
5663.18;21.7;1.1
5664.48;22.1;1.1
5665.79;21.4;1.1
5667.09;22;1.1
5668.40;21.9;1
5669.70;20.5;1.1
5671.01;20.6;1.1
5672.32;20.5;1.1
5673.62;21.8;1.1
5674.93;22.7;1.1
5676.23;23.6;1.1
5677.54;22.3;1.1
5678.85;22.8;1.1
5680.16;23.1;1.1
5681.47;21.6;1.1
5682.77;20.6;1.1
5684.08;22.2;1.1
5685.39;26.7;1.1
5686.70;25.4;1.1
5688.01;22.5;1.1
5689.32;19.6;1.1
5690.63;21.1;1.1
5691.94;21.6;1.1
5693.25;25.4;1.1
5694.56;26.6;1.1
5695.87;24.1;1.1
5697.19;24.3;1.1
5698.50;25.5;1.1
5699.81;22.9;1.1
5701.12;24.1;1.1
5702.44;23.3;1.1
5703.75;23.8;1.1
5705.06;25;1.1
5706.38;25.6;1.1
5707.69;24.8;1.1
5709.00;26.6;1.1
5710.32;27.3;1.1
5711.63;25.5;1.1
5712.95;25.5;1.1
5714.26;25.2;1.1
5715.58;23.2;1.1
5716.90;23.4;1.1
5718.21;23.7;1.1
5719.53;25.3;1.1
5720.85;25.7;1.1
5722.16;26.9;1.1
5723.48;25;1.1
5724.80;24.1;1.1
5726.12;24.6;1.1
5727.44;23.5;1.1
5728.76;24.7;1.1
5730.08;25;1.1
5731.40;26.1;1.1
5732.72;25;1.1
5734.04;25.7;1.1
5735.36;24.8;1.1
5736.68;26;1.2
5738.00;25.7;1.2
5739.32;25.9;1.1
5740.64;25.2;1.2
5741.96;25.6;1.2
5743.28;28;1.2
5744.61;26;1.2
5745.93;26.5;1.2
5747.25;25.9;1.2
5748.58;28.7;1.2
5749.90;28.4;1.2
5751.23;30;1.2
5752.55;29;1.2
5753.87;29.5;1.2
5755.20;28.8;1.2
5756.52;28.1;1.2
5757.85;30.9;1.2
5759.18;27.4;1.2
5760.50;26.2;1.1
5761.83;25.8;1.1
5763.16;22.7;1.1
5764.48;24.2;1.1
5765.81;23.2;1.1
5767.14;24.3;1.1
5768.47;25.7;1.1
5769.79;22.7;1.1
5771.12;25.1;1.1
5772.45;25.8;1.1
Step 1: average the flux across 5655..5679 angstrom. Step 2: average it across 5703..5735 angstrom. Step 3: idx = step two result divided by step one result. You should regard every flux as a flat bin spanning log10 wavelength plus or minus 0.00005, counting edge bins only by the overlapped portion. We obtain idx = 1.13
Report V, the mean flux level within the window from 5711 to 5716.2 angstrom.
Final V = 24.8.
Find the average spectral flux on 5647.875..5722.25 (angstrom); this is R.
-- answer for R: 23.3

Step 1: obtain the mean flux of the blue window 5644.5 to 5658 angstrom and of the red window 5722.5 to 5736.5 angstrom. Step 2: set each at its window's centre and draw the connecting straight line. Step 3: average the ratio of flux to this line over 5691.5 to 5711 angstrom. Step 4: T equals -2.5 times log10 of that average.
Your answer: -0.04 mag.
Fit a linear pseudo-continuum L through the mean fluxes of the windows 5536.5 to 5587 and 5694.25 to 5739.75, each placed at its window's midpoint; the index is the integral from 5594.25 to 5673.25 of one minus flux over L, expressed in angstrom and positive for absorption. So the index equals 6.1 angstrom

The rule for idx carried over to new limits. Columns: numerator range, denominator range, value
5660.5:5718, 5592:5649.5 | 1.15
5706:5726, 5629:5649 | 1.23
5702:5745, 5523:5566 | 1.28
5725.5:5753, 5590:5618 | 1.30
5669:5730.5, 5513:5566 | 1.22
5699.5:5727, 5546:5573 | 1.22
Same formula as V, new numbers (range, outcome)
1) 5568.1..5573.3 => 22.2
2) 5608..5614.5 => 21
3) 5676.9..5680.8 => 22.7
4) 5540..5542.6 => 19.7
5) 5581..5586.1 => 22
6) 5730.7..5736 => 25.4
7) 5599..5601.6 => 18.2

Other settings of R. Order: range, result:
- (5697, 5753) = 25.5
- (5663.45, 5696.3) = 22.5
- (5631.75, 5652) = 20.9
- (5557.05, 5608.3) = 20.6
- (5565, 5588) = 21.3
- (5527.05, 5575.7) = 20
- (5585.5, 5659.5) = 20.7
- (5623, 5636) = 20.7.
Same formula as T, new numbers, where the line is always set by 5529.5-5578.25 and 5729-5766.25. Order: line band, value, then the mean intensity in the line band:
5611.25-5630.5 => 0.089 mag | 20.4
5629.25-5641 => 0.107 mag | 20.5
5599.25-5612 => 0.100 mag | 19.7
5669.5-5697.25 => 0.076 mag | 22.7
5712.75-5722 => 0.037 mag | 24.7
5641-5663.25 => 0.075 mag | 21.7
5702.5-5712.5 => -0.009 mag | 25.4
